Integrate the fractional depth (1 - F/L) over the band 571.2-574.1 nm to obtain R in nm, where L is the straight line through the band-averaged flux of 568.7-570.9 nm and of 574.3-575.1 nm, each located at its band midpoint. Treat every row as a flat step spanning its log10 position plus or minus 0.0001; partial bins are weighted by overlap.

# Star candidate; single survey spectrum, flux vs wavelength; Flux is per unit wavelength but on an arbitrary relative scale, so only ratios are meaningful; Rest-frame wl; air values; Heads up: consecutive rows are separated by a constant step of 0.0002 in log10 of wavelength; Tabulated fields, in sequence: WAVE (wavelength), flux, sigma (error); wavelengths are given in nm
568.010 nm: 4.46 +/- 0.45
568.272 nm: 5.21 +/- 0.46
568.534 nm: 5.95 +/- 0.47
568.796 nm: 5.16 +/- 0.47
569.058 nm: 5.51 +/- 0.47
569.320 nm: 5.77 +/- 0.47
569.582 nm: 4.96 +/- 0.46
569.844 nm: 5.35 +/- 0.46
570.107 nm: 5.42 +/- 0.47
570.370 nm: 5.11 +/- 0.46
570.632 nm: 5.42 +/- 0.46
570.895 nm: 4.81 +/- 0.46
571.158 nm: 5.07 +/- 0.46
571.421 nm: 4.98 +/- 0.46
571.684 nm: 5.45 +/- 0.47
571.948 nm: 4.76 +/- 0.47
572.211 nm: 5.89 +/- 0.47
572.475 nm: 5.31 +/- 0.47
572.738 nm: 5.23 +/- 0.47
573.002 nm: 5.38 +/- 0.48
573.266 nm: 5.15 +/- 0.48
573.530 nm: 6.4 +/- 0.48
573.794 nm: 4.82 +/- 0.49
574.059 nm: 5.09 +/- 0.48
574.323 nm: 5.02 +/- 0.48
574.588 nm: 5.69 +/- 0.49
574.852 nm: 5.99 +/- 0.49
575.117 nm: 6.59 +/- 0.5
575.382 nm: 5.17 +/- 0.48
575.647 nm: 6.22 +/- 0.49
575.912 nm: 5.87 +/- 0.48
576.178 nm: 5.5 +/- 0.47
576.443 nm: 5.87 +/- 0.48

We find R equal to 0.14 nm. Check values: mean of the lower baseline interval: 5.31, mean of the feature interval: 5.31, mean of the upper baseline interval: 5.79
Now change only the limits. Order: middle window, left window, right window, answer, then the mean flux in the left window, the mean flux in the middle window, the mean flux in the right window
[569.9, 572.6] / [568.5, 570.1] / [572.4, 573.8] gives 0.101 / 5.42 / 5.22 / 5.44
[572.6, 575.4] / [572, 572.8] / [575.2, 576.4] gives 0.031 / 5.43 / 5.52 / 5.74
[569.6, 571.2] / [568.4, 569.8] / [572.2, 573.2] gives 0.073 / 5.46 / 5.19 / 5.38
